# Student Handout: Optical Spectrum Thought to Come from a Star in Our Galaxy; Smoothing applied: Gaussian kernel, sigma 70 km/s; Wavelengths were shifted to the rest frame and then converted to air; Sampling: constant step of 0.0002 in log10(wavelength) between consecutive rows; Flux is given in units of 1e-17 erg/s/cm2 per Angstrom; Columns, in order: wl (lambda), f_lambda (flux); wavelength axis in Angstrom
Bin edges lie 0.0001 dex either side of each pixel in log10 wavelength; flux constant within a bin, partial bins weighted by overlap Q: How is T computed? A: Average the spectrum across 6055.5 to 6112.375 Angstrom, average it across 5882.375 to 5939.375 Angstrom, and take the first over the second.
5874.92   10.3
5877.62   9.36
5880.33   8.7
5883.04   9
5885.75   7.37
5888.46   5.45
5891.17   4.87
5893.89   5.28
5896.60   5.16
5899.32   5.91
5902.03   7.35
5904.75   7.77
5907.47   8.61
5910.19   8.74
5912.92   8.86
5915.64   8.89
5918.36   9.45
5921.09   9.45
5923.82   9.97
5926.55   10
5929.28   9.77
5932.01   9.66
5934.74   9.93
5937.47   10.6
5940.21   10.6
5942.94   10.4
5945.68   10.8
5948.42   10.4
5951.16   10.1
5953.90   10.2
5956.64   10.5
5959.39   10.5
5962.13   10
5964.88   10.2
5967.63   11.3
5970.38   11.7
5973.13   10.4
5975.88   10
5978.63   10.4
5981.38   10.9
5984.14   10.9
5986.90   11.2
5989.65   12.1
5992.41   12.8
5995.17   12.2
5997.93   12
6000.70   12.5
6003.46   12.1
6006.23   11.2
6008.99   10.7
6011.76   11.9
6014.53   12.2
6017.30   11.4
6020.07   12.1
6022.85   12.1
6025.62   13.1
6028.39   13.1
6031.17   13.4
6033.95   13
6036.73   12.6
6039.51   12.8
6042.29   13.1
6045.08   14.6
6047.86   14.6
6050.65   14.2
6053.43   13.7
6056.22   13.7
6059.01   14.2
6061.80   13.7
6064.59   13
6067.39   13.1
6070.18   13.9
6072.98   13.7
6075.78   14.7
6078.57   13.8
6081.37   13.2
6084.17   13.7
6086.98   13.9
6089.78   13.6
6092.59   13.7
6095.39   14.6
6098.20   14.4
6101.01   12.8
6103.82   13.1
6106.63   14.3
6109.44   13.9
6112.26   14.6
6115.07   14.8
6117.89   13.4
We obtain 1.7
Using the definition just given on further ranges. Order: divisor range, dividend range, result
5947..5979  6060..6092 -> 1.30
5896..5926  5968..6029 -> 1.40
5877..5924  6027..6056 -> 1.75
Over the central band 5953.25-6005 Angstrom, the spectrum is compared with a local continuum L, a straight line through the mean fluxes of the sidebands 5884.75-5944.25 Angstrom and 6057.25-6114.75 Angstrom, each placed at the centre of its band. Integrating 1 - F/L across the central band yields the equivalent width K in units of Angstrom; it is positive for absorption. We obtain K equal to -3.6 Angstrom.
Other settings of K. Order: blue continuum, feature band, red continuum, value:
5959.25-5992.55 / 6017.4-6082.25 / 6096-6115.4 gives -3.93 Angstrom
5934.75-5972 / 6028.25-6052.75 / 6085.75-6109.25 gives -1.95 Angstrom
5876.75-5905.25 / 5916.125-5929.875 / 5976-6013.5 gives -2.25 Angstrom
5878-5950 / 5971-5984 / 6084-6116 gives -0.15 Angstrom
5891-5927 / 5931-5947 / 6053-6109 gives -2.51 Angstrom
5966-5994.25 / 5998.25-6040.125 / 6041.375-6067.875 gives 1.01 Angstrom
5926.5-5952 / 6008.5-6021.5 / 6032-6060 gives 0.95 Angstrom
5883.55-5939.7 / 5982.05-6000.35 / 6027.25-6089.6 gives -1.17 Angstrom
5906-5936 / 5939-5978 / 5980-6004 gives 0.62 Angstrom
